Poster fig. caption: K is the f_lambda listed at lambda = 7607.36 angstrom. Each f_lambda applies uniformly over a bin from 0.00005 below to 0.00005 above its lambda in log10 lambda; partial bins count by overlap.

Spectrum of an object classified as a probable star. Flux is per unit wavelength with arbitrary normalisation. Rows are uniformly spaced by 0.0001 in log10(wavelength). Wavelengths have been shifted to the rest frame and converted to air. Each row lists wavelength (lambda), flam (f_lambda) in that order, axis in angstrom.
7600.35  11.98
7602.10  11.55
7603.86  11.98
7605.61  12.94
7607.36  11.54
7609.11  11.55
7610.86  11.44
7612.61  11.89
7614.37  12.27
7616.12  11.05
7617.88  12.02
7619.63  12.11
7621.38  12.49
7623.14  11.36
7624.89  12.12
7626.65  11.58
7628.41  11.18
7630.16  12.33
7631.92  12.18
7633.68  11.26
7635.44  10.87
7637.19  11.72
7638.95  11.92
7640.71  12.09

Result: 11.54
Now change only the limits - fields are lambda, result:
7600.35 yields 11.98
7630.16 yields 12.33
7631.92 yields 12.18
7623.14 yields 11.36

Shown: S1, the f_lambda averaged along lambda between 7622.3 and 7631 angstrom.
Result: 11.7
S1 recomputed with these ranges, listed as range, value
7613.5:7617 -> 11.7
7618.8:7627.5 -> 11.9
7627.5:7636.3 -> 11.6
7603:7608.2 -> 12.2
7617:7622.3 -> 12.2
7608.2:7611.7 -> 11.5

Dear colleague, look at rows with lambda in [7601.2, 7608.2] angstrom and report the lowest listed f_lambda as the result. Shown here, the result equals 11.54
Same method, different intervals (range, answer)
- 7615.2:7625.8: 11.05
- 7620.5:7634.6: 11.18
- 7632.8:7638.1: 10.87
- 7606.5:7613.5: 11.44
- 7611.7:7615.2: 11.89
